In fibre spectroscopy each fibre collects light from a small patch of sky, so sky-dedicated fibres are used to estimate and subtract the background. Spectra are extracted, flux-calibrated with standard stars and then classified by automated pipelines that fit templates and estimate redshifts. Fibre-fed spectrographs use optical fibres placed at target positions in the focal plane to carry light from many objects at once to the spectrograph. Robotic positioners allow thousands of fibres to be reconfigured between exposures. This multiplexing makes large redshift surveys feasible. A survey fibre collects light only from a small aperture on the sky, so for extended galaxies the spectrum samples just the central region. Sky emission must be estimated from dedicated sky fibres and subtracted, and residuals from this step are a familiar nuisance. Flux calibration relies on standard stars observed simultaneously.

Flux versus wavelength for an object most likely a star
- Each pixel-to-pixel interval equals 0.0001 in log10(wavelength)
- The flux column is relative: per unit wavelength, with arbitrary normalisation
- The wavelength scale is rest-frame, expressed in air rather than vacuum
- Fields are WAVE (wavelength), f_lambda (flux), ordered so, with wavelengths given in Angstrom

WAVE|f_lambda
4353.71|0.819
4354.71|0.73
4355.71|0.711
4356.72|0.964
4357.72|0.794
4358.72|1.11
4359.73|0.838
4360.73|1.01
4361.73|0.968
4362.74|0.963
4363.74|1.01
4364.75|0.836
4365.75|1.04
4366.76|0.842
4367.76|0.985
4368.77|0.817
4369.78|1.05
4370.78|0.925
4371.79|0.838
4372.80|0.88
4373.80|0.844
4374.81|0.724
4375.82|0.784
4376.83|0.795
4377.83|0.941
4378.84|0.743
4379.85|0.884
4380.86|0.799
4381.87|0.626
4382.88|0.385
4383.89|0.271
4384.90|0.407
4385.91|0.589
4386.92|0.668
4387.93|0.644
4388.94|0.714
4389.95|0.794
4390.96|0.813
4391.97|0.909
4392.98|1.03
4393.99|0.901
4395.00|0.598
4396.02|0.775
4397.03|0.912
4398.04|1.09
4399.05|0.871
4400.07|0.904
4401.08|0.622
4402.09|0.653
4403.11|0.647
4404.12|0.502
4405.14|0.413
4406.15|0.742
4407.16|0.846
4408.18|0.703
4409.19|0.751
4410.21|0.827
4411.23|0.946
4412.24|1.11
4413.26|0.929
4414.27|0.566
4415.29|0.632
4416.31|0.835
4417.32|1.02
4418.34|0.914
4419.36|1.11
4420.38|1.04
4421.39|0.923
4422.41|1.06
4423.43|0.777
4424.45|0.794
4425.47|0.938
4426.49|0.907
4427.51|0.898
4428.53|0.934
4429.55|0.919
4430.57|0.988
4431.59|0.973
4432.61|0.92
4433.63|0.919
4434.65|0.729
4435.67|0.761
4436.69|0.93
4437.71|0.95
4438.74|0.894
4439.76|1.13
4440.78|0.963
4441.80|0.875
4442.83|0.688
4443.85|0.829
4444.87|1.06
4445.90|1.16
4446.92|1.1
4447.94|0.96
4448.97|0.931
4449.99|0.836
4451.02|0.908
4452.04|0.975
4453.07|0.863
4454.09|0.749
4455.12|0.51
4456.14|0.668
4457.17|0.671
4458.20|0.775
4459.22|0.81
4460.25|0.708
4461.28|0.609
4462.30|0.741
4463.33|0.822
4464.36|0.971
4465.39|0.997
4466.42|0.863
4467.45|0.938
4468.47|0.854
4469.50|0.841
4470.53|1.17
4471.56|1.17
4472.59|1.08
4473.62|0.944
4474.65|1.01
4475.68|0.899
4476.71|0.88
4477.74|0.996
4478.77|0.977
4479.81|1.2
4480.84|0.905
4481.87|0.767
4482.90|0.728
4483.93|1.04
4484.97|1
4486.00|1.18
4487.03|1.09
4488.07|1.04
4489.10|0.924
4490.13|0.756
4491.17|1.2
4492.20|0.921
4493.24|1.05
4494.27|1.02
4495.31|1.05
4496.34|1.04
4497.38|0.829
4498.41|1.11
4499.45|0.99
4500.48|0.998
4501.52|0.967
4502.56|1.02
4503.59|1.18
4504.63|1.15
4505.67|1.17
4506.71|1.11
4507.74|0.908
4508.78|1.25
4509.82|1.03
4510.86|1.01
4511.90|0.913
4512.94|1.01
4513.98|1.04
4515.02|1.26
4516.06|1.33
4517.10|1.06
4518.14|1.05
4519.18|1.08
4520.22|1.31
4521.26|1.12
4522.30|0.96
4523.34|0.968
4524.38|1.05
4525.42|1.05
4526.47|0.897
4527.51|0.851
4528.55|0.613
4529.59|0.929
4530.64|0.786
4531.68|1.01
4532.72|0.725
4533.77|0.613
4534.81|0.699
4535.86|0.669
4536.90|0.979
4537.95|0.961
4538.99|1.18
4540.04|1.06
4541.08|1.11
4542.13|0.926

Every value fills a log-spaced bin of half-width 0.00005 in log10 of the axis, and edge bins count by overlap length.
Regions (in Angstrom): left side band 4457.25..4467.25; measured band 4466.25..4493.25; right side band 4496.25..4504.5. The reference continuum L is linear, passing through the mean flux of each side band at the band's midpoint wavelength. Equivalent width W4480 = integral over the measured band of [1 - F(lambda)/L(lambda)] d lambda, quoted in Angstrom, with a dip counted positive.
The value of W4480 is -2.2 Angstrom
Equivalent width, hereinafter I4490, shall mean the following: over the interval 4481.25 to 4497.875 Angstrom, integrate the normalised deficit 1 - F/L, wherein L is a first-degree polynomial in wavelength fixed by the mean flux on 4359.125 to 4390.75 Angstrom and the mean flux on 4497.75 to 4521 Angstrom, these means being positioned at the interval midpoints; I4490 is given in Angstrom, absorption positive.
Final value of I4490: 1.07 Angstrom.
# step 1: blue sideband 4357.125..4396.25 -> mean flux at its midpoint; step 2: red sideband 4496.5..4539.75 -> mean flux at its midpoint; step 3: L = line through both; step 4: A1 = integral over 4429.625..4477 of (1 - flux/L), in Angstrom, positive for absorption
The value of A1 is 0.9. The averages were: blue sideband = 0.809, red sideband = 0.996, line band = 0.892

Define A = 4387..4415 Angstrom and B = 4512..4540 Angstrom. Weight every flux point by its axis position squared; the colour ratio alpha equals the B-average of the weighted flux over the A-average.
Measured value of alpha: 1.31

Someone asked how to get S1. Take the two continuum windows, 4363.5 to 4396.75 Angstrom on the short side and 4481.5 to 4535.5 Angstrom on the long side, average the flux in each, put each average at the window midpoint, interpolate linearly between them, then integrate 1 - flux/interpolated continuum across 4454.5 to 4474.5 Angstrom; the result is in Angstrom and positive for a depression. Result 1.57 Angstrom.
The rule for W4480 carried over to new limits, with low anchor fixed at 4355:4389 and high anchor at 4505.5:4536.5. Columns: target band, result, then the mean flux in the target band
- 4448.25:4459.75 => 1.4 Angstrom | 0.793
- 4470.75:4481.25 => -1.0 Angstrom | 1.01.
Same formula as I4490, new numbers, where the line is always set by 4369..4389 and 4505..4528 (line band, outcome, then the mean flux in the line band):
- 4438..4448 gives -0.9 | 0.966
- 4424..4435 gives -0.7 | 0.905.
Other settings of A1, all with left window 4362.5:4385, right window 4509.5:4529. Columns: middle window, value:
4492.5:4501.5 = -0.1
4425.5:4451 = -0.6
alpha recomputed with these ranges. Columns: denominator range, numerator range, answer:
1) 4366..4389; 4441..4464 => 1.15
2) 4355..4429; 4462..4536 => 1.26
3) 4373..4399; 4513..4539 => 1.37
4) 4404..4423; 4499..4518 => 1.33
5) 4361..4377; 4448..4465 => 0.92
